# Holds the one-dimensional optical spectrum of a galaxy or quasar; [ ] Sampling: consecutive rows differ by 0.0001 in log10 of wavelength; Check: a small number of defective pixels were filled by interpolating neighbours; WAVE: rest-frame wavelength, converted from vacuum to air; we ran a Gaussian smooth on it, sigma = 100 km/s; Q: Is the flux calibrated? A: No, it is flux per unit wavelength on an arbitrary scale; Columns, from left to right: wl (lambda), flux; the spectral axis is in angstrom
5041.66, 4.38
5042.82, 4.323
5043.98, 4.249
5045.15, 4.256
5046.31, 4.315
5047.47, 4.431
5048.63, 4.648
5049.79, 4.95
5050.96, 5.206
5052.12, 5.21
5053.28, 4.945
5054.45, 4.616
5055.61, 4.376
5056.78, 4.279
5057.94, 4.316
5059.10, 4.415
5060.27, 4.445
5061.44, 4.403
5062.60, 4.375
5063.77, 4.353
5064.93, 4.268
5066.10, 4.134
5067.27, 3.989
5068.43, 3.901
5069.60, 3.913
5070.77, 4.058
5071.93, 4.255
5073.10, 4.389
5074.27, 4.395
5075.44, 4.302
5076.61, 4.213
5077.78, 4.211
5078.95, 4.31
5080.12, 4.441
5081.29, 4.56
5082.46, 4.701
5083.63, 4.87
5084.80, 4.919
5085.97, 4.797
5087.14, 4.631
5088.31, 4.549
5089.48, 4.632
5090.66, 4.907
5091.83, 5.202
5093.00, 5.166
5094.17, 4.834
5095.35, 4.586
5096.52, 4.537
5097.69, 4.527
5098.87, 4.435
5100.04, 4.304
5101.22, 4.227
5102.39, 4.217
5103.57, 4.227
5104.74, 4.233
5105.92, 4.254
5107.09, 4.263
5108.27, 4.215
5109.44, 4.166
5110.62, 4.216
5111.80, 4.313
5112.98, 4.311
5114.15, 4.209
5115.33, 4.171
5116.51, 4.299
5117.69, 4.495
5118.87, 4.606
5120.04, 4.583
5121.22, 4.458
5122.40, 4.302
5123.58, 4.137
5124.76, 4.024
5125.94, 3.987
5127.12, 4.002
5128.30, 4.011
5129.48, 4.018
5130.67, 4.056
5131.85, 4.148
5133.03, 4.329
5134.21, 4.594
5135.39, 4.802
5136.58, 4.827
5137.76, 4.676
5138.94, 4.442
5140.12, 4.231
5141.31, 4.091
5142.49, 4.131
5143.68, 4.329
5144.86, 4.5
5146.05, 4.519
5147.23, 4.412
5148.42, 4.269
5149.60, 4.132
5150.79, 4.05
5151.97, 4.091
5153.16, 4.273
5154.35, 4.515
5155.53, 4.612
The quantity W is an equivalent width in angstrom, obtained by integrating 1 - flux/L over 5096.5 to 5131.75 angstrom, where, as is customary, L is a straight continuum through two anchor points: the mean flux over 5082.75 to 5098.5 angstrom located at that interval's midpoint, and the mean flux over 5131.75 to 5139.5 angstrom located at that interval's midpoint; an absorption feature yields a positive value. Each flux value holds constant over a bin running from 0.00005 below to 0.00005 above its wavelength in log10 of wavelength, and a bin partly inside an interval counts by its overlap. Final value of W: 3.1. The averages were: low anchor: 4.78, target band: 4.25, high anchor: 4.57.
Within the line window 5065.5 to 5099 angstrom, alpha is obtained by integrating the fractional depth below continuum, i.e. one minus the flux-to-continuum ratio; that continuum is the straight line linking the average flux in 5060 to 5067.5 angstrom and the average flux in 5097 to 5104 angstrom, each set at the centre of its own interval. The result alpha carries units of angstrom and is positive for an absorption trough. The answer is -1.5 angstrom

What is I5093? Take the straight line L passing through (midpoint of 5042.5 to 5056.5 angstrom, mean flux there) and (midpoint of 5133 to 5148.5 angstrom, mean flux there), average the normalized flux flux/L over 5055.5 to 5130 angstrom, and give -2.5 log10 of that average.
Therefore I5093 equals 0.04 mag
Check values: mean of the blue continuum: 4.62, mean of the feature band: 4.37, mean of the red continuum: 4.45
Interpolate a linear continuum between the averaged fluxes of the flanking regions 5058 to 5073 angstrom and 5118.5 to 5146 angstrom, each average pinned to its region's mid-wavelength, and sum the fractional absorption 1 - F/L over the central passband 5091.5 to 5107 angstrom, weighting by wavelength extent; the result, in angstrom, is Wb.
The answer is -0.8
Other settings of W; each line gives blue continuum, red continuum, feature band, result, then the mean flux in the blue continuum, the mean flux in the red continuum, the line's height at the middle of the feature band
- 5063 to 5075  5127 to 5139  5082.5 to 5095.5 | -1.8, 4.17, 4.36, 4.23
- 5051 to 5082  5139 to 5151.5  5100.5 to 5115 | 0.3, 4.37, 4.27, 4.32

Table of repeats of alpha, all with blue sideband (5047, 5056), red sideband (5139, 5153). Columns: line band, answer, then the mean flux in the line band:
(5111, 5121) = 0.1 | 4.37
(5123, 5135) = 0.6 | 4.14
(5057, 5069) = 1.2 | 4.26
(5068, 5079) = 1.1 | 4.19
